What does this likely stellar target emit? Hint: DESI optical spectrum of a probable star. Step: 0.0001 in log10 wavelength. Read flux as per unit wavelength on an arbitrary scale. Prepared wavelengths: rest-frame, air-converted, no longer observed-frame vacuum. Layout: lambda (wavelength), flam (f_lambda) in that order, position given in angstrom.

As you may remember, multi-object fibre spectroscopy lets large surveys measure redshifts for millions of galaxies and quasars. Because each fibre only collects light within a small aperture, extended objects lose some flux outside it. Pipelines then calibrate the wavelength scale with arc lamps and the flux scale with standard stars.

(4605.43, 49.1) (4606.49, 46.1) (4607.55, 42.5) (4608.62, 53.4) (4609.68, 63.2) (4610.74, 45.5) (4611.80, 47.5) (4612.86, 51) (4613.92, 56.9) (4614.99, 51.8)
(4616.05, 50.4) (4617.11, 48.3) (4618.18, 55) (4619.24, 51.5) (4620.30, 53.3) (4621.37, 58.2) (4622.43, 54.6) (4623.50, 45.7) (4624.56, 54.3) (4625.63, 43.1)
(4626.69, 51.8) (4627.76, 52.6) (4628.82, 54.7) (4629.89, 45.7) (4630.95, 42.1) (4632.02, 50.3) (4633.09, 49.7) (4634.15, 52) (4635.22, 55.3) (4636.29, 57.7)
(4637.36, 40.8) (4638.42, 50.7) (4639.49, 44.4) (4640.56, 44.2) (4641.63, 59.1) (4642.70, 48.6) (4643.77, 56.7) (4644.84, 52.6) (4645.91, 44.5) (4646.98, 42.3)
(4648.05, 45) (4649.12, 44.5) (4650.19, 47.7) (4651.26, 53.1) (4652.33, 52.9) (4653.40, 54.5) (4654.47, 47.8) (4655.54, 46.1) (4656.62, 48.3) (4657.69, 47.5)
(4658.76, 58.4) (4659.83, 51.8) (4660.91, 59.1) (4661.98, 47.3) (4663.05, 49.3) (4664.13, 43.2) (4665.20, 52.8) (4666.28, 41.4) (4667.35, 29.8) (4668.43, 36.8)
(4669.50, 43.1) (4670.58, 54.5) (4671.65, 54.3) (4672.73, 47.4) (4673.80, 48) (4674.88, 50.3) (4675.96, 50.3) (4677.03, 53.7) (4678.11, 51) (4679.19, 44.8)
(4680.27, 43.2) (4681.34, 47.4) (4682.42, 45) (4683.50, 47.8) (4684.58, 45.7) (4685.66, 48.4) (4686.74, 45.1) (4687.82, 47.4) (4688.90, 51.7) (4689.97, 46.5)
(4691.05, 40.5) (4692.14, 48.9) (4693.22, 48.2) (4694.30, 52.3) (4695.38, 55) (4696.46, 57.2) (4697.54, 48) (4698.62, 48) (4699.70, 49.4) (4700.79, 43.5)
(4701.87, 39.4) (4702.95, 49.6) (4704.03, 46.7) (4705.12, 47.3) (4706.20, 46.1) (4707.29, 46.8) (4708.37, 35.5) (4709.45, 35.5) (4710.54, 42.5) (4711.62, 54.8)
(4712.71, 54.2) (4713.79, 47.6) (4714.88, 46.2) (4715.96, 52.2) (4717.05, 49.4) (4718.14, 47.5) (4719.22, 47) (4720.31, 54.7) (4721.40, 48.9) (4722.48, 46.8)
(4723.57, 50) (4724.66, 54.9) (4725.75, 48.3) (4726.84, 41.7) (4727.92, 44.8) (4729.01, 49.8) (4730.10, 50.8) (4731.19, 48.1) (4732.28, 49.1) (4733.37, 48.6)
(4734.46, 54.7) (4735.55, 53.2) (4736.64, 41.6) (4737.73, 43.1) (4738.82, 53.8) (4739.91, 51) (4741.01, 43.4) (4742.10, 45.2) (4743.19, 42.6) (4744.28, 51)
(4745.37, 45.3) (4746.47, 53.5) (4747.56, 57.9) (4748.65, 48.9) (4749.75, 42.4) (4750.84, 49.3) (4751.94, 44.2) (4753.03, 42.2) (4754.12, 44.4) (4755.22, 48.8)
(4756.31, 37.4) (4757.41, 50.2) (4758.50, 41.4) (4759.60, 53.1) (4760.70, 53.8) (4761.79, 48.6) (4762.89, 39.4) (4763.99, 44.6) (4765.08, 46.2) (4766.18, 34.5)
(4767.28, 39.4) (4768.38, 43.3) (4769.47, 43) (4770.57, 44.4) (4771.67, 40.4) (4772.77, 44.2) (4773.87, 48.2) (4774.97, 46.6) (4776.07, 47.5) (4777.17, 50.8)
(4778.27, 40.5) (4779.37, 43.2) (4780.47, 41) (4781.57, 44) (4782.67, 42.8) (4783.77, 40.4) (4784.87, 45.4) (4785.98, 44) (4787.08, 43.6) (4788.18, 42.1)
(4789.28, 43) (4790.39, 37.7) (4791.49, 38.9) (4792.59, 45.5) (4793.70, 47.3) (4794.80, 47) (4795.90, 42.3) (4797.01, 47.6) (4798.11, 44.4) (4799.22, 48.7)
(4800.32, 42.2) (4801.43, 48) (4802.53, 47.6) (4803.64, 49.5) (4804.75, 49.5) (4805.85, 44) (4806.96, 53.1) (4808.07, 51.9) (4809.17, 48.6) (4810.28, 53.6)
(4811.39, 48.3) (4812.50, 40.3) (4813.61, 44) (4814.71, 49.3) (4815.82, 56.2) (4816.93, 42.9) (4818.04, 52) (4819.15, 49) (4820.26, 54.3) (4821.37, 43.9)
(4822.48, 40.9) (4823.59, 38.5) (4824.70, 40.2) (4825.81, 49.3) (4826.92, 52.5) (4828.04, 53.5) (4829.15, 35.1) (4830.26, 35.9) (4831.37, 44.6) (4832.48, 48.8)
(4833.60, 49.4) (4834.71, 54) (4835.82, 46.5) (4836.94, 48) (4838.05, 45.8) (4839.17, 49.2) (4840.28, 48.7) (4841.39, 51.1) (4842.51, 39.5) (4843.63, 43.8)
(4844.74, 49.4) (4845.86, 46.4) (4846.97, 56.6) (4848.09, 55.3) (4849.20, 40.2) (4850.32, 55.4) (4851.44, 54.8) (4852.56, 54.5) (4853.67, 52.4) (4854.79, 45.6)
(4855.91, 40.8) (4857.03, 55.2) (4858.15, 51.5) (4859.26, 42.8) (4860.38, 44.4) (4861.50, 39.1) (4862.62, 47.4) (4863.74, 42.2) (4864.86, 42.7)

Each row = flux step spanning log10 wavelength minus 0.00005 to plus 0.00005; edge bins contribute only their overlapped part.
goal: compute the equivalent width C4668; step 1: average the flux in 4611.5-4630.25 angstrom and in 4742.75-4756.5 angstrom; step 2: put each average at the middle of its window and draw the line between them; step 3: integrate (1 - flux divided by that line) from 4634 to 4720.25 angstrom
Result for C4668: 2.5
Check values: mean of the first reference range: 51.6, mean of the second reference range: 47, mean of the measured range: 48.2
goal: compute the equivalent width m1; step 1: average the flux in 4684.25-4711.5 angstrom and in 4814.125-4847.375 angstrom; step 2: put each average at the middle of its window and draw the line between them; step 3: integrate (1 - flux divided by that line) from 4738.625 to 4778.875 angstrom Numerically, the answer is 0.87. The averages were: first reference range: 46.7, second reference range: 47.1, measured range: 45.9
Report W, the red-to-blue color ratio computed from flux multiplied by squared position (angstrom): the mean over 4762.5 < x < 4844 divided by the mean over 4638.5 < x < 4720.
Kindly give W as 1.0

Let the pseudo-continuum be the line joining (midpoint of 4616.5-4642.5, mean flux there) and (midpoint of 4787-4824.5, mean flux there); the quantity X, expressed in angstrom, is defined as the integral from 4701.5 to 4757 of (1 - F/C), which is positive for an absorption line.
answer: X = 0.8 angstrom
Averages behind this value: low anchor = 50.6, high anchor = 46.3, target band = 47.5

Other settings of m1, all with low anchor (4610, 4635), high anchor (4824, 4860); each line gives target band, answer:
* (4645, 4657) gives 0.6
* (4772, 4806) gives 2.7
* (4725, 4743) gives 0.5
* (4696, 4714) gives 1.2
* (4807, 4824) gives 0.2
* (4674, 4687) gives 0.6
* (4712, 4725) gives -0.1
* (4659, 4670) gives 1.0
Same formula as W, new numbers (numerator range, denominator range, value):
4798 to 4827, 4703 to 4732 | 1.04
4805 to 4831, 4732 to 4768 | 1.03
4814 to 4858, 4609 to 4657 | 1.04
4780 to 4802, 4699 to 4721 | 0.97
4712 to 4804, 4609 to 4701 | 0.98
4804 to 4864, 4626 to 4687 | 1.06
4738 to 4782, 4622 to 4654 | 0.97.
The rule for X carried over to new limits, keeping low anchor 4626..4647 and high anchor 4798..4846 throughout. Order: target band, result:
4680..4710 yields 1.4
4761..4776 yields 1.4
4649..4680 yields 0.6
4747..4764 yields 0.5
